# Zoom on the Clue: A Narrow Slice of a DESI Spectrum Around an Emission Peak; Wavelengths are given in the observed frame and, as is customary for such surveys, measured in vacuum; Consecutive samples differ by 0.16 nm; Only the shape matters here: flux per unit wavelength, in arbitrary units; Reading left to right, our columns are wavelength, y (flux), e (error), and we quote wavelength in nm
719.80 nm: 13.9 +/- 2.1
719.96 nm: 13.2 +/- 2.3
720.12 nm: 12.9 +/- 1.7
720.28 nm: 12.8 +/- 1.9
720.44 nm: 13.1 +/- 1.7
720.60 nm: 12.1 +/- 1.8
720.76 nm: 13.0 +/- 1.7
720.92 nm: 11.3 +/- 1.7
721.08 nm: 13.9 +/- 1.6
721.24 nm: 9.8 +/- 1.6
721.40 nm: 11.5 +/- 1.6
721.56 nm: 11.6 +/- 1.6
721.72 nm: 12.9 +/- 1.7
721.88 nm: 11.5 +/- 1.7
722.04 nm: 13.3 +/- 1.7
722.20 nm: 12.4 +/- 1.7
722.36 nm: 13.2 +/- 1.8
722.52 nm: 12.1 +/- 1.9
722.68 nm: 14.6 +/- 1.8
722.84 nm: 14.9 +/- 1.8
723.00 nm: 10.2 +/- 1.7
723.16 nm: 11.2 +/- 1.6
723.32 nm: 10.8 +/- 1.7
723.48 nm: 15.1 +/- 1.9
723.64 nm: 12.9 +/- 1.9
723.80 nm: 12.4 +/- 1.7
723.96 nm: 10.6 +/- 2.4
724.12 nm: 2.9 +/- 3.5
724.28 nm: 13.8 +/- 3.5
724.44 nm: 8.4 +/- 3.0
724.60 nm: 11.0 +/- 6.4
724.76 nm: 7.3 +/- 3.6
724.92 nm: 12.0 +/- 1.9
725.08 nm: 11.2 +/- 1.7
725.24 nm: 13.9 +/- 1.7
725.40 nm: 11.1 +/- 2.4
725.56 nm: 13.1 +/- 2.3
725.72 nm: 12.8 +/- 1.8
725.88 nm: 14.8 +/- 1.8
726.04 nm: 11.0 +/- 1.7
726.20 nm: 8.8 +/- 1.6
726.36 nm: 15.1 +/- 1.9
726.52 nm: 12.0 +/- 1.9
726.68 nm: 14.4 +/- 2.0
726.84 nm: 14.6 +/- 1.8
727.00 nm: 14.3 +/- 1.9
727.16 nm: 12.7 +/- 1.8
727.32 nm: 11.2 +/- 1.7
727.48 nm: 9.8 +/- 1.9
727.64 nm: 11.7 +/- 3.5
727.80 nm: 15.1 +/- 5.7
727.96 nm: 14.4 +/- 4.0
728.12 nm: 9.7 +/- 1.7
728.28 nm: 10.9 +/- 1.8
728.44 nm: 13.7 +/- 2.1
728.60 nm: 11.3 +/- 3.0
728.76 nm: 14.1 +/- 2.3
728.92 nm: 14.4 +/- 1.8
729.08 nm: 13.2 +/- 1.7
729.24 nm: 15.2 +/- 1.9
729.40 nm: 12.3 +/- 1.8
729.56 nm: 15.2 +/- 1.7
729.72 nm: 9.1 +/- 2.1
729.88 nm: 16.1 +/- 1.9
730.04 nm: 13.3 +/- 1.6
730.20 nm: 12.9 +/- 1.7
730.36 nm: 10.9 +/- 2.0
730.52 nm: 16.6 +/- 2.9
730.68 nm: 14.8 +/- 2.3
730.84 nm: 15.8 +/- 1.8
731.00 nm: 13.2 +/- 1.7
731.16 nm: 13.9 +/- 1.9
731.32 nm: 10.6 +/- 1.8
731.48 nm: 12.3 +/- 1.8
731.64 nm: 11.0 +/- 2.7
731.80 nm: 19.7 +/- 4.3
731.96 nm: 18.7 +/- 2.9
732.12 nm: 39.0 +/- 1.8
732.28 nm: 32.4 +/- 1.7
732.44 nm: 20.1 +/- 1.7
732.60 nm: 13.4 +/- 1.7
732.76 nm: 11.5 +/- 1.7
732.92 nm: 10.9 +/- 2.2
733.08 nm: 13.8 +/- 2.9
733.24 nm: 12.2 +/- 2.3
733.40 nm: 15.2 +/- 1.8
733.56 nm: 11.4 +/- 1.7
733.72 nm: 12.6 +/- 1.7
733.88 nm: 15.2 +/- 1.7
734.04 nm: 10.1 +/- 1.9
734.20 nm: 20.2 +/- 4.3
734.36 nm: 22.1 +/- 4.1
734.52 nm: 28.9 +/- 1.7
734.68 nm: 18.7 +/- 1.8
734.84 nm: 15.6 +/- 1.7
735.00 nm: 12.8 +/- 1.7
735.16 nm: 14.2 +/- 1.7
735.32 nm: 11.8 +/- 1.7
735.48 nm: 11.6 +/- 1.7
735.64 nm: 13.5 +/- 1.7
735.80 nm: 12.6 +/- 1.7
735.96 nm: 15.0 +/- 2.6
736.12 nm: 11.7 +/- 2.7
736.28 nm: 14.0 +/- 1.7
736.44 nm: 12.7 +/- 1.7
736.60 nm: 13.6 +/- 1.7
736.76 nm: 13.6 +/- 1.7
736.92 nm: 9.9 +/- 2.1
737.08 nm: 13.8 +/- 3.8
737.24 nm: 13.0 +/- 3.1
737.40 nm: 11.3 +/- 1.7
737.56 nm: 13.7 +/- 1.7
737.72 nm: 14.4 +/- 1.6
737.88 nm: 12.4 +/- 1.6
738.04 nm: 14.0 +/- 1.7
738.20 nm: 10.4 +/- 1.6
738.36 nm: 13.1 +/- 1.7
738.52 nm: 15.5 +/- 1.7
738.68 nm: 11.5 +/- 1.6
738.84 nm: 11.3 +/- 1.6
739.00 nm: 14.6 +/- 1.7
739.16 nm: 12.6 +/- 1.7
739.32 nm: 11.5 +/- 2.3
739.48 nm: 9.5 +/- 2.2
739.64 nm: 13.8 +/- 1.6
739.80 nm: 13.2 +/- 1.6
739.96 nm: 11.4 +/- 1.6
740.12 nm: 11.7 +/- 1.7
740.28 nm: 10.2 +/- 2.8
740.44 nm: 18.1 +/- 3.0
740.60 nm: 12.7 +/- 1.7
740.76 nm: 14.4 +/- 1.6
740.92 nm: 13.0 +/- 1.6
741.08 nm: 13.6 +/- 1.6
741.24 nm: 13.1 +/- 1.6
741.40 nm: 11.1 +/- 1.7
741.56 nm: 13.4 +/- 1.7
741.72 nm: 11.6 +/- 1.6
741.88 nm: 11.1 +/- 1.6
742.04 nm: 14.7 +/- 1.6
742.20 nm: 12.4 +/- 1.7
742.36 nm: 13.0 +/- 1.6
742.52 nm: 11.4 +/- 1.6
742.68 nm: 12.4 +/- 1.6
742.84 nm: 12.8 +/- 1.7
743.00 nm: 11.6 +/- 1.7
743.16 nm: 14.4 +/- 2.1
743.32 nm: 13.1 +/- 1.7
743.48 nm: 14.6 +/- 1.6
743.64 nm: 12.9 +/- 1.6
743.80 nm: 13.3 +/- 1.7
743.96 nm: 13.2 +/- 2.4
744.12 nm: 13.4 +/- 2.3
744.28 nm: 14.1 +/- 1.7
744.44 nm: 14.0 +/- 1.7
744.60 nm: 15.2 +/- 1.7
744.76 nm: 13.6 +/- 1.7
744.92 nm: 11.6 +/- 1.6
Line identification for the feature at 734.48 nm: [N II] 6583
